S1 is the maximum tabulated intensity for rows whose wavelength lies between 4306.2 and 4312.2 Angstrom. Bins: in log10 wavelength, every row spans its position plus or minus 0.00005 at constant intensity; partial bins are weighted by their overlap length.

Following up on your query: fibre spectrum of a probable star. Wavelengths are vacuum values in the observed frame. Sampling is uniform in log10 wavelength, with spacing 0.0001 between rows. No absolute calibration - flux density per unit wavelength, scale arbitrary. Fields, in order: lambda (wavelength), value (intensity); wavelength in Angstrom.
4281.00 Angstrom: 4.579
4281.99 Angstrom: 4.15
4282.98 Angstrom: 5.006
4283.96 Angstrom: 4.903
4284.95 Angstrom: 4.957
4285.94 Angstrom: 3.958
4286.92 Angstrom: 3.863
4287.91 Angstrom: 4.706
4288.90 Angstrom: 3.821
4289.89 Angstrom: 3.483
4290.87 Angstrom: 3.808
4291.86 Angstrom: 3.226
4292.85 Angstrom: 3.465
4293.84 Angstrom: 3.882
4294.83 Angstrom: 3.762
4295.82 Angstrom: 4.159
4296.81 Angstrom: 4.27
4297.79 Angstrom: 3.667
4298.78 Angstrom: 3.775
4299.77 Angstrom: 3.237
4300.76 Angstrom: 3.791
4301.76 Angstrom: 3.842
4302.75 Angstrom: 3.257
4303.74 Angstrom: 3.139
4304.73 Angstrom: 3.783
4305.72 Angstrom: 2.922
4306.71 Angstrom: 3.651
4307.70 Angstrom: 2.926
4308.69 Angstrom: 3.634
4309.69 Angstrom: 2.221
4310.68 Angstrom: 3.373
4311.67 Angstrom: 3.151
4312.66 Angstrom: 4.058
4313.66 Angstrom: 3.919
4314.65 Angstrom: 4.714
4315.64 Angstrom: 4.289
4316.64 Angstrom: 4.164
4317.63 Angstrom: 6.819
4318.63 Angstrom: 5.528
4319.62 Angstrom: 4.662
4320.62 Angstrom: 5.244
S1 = 3.651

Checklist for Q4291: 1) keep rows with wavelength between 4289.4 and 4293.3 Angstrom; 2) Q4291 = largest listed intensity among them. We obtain 3.808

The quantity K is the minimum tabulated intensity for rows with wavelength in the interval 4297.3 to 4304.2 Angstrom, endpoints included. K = 3.139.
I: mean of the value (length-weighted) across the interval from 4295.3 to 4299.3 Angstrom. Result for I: 3.97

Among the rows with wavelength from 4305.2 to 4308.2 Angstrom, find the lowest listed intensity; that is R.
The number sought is 2.922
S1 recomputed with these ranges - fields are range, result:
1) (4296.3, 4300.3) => 4.27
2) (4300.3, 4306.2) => 3.842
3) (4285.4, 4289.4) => 4.706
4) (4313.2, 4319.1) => 6.819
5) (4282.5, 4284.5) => 5.006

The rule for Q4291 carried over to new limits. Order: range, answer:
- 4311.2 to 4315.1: 4.714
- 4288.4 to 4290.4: 3.821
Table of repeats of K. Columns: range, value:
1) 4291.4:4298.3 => 3.226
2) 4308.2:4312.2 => 2.221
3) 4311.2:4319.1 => 3.151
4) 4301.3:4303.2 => 3.257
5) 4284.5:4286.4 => 3.958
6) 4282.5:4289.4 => 3.821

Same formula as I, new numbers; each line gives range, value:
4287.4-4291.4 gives 3.95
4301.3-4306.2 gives 3.39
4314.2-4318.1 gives 4.99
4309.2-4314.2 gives 3.36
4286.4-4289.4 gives 4.13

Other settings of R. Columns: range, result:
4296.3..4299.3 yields 3.667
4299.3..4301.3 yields 3.237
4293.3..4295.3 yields 3.762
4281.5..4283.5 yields 4.15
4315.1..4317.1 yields 4.164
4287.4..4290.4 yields 3.483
